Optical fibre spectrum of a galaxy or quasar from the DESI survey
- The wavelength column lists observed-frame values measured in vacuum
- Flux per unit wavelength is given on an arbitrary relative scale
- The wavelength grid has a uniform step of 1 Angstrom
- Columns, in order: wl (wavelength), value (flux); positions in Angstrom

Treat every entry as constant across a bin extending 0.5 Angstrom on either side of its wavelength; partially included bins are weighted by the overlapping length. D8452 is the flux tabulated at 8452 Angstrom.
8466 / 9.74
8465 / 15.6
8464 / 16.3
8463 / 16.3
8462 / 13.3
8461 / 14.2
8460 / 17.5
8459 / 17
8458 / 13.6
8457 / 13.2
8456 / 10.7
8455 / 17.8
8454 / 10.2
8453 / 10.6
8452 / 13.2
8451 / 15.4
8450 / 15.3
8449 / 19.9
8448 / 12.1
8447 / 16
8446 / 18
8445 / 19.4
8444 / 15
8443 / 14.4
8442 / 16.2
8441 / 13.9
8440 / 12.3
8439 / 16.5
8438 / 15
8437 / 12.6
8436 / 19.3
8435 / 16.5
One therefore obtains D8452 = 13.2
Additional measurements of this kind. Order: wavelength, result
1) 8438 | 15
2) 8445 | 19.4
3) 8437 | 12.6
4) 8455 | 17.8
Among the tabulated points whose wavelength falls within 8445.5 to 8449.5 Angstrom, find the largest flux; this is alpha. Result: 19.9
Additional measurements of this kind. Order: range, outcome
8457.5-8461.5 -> 17.5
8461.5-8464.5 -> 16.3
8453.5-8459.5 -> 17.8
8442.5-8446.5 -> 19.4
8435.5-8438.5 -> 19.3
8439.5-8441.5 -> 13.9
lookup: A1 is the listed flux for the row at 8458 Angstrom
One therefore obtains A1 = 13.6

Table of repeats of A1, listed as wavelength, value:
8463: 16.3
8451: 15.4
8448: 12.1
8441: 13.9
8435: 16.5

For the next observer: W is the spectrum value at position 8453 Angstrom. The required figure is 10.6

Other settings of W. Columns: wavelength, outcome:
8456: 10.7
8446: 18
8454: 10.2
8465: 15.6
